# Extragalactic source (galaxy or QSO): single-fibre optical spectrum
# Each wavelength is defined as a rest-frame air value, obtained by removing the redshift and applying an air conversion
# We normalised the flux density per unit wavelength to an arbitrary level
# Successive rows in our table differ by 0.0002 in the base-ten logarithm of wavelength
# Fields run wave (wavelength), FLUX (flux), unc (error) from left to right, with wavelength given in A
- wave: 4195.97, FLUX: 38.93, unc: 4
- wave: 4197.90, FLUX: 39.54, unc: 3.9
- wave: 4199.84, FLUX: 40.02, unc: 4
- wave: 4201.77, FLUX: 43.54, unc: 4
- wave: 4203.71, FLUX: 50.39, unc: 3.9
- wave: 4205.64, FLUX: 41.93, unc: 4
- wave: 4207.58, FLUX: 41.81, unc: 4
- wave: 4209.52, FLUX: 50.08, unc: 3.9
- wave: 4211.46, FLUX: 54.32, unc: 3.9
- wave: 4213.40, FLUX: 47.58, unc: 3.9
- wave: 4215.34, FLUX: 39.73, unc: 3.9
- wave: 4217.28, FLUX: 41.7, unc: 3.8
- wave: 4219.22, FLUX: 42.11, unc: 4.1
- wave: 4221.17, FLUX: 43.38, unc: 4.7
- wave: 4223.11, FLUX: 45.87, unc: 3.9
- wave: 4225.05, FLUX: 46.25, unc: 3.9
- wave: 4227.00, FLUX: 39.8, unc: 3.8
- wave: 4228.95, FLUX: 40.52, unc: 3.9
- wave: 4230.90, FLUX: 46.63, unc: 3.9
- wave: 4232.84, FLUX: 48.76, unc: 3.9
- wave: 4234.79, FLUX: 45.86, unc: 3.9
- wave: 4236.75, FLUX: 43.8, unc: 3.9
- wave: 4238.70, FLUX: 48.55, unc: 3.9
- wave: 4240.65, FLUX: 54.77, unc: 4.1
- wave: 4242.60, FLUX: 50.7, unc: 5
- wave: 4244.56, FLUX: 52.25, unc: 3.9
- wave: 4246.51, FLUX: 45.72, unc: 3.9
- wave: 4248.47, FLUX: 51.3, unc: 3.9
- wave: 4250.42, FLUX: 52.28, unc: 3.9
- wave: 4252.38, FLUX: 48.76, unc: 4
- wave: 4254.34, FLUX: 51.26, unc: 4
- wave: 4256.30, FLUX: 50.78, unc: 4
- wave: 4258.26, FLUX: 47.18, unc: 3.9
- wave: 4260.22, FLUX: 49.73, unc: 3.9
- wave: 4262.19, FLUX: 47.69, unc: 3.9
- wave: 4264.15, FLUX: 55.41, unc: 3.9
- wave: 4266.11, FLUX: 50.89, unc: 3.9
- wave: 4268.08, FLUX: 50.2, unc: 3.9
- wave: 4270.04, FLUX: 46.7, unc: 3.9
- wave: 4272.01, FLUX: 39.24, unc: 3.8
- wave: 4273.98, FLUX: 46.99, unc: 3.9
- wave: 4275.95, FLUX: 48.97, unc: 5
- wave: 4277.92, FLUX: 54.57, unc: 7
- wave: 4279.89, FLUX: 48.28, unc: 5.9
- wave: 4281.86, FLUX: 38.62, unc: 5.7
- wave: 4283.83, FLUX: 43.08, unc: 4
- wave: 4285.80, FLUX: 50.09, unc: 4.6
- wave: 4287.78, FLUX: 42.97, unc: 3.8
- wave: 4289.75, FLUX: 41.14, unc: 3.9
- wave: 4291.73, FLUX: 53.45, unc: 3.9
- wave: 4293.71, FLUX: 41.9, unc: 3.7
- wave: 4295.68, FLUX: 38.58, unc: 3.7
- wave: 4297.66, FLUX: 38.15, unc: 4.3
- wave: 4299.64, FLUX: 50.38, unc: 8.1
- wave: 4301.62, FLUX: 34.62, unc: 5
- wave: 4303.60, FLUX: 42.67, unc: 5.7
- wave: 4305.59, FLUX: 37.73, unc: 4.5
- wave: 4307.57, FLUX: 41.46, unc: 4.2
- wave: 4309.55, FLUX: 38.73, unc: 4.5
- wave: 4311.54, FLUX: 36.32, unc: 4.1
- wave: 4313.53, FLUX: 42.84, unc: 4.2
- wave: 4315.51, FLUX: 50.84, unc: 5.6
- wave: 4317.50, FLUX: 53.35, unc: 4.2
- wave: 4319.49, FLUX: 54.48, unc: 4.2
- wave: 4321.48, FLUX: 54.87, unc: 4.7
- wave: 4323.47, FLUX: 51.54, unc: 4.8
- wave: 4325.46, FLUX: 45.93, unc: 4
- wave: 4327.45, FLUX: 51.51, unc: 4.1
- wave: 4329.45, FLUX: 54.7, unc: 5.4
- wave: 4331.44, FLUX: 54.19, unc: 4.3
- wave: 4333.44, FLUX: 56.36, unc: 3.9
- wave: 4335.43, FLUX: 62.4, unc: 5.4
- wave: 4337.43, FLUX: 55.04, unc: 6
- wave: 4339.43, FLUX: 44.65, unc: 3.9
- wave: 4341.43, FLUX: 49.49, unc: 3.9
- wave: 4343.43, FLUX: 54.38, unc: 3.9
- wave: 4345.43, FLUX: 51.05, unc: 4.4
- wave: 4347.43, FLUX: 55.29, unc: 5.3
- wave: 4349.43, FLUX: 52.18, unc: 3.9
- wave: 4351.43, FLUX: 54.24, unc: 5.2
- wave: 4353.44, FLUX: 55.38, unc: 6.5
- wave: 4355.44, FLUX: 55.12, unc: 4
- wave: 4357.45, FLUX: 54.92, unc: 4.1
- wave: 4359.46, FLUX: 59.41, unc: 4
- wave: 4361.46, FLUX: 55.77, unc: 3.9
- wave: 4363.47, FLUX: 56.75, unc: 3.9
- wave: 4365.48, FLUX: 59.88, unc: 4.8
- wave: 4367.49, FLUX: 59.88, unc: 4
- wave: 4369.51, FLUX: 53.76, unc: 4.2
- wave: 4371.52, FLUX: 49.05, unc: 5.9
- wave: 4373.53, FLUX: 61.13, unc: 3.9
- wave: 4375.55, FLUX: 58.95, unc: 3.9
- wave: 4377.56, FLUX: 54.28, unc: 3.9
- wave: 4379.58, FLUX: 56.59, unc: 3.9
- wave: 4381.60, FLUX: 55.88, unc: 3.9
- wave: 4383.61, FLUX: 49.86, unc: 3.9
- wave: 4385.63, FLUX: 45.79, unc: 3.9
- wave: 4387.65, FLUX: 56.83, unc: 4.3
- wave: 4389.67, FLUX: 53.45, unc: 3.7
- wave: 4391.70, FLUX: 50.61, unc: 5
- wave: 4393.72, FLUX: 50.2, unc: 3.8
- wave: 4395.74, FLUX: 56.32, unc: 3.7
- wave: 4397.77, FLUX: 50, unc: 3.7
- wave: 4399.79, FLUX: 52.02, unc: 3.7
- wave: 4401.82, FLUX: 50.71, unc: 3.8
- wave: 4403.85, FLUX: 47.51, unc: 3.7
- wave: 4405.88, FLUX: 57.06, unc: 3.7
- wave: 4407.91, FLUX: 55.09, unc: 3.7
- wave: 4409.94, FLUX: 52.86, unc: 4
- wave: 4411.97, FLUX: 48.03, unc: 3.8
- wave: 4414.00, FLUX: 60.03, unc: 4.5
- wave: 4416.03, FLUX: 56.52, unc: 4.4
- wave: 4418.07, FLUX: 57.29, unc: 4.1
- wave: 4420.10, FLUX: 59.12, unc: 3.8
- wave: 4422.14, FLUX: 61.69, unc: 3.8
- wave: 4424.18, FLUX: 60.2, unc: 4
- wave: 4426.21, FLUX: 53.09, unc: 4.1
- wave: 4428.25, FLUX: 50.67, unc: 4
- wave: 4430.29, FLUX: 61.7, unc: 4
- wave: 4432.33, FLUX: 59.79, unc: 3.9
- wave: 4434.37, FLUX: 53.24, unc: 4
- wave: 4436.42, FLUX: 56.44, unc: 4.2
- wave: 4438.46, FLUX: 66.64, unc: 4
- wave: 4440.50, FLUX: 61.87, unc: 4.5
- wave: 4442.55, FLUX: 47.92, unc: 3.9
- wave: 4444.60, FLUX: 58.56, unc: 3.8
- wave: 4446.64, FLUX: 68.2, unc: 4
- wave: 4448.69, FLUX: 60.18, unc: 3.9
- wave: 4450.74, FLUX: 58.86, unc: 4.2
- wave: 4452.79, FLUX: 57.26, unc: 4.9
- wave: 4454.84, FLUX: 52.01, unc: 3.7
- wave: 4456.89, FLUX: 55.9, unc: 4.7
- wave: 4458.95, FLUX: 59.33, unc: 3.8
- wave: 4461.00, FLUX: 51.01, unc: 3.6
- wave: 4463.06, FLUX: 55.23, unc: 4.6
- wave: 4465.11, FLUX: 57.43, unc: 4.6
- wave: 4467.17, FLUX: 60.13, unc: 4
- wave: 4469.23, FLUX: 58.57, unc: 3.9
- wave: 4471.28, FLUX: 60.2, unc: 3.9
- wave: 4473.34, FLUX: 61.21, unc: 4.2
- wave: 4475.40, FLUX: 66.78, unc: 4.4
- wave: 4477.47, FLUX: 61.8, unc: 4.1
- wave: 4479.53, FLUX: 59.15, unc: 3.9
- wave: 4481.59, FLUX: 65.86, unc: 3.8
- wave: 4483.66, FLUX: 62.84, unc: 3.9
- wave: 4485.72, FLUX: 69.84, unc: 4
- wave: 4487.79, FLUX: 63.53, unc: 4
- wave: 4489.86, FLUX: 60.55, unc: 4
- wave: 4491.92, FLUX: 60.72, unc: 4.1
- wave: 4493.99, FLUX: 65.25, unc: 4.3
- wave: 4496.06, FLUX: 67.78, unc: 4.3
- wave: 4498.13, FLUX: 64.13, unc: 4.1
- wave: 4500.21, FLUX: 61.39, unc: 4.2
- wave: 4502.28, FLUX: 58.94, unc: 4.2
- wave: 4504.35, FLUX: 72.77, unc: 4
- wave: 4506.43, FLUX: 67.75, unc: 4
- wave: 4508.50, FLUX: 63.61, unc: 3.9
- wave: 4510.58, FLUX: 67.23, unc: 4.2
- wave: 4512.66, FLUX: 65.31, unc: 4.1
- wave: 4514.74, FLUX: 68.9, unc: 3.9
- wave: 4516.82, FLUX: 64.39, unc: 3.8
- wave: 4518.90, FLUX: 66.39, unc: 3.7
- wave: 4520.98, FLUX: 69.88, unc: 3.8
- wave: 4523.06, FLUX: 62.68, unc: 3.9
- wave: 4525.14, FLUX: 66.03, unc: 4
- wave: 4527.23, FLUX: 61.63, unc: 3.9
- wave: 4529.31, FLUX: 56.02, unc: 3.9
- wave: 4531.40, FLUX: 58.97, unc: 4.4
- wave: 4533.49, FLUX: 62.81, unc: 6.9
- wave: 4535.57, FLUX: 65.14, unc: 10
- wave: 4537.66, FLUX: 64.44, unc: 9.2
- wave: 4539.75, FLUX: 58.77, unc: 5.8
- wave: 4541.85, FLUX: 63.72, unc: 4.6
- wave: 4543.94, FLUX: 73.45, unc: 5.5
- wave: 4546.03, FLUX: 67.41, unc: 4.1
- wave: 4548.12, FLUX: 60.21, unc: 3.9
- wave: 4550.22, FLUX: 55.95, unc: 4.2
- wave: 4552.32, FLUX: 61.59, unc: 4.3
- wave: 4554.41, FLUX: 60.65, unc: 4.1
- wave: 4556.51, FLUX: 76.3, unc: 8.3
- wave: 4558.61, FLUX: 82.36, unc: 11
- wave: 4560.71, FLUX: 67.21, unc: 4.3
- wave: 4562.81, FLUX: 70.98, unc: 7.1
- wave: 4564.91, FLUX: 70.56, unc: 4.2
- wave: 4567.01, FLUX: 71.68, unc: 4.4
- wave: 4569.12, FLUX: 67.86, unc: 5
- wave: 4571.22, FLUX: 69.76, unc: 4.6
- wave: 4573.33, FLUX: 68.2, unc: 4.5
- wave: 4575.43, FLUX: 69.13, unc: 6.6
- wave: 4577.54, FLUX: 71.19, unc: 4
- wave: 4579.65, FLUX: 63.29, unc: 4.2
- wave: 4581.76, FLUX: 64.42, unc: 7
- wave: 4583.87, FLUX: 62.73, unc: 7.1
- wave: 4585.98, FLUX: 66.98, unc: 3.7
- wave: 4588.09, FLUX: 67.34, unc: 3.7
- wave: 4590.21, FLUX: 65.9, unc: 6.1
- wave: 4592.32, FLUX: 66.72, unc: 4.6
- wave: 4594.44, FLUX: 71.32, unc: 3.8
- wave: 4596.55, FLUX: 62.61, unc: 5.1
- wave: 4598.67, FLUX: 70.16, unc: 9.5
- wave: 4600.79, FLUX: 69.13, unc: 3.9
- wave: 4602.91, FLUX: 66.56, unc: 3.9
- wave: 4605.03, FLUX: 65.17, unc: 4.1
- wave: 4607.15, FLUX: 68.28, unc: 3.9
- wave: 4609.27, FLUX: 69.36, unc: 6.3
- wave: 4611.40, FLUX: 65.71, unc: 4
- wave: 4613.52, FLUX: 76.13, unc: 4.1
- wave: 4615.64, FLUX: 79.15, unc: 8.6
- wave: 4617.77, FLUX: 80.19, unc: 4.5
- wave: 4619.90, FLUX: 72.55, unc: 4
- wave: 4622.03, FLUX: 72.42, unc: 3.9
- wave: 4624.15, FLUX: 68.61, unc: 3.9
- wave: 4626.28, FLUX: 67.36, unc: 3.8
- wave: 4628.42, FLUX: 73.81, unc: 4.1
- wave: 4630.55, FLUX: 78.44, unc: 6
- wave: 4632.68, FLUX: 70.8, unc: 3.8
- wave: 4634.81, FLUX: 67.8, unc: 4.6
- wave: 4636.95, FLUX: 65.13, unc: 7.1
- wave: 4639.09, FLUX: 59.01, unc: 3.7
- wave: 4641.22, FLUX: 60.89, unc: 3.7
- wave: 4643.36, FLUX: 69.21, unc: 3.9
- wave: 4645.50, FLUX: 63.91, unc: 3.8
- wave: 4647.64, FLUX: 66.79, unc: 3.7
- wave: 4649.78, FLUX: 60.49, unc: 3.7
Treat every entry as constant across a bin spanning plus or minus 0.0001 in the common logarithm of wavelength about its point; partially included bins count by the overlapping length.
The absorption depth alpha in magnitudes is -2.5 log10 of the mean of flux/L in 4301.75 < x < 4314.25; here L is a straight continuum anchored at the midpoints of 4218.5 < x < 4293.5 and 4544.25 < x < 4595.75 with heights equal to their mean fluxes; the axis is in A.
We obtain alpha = 0.273 mag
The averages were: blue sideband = 47.4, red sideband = 67.6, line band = 39.5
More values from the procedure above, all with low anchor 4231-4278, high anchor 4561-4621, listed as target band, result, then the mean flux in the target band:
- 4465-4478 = 0.02 mag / 61.1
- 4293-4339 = 0.12 mag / 47.3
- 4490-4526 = -0.02 mag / 65.4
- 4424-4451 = 0.03 mag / 58.3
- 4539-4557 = 0.04 mag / 63.9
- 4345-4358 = 0.01 mag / 54.1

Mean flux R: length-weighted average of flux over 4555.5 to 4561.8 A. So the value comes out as 75.2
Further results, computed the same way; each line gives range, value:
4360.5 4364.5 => 56.3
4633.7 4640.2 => 64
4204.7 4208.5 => 41.8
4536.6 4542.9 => 62.3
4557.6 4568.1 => 72.5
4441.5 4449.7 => 58.7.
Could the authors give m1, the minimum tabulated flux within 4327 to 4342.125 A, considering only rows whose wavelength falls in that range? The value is 44.65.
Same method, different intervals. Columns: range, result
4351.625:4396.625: 45.79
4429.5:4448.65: 47.92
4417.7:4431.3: 50.67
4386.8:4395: 50.2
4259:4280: 39.24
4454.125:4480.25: 51.01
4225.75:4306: 34.62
